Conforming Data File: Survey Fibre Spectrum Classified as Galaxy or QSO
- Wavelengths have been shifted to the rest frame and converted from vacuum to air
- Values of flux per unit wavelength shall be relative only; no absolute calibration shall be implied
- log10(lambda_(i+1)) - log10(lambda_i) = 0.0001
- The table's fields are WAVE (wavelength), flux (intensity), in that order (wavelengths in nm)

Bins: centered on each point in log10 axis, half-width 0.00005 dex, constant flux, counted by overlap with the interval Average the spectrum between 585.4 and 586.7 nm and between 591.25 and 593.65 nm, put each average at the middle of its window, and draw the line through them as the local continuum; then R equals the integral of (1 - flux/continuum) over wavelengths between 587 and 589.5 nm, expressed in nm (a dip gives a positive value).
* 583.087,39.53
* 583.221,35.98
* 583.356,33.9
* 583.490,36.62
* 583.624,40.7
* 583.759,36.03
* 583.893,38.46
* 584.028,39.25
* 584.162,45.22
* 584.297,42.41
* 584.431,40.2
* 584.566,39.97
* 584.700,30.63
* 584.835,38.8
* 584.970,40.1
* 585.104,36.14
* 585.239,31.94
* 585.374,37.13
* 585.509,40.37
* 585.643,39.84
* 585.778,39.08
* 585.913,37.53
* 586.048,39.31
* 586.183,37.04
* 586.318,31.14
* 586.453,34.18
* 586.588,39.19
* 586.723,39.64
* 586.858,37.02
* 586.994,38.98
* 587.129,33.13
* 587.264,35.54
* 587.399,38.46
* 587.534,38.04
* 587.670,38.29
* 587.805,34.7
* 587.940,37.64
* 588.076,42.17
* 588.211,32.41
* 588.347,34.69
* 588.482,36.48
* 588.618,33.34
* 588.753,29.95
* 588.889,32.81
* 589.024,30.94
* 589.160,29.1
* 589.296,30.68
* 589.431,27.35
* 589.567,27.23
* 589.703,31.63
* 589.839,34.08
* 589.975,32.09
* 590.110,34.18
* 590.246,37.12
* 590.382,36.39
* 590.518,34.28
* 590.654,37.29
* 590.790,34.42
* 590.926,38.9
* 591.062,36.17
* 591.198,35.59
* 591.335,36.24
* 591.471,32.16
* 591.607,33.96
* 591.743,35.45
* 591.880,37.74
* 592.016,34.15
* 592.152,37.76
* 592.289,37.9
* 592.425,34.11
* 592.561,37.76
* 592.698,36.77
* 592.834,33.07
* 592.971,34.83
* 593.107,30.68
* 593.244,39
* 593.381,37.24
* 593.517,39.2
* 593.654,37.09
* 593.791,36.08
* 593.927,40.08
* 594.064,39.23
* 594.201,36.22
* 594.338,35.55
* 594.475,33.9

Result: 0.18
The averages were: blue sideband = 37.6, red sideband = 35.8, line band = 34.3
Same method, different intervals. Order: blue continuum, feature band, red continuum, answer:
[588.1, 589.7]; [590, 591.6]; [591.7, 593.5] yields -0.08 nm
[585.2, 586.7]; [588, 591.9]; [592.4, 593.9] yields 0.29 nm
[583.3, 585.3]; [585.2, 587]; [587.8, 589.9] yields -0.07 nm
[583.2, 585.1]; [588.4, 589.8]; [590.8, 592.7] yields 0.22 nm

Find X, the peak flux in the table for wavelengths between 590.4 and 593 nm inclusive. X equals 38.9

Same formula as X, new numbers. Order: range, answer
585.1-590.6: 42.17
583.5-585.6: 45.22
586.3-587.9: 39.64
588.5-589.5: 33.34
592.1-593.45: 39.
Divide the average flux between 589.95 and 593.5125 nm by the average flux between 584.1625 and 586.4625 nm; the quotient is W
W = 0.95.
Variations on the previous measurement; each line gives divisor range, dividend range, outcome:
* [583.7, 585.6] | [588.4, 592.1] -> 0.88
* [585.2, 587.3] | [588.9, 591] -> 0.89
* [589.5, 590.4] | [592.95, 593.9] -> 1.11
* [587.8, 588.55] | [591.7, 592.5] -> 0.99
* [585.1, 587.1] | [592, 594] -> 0.98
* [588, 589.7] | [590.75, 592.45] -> 1.11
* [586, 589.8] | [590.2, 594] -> 1.04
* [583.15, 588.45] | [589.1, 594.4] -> 0.94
